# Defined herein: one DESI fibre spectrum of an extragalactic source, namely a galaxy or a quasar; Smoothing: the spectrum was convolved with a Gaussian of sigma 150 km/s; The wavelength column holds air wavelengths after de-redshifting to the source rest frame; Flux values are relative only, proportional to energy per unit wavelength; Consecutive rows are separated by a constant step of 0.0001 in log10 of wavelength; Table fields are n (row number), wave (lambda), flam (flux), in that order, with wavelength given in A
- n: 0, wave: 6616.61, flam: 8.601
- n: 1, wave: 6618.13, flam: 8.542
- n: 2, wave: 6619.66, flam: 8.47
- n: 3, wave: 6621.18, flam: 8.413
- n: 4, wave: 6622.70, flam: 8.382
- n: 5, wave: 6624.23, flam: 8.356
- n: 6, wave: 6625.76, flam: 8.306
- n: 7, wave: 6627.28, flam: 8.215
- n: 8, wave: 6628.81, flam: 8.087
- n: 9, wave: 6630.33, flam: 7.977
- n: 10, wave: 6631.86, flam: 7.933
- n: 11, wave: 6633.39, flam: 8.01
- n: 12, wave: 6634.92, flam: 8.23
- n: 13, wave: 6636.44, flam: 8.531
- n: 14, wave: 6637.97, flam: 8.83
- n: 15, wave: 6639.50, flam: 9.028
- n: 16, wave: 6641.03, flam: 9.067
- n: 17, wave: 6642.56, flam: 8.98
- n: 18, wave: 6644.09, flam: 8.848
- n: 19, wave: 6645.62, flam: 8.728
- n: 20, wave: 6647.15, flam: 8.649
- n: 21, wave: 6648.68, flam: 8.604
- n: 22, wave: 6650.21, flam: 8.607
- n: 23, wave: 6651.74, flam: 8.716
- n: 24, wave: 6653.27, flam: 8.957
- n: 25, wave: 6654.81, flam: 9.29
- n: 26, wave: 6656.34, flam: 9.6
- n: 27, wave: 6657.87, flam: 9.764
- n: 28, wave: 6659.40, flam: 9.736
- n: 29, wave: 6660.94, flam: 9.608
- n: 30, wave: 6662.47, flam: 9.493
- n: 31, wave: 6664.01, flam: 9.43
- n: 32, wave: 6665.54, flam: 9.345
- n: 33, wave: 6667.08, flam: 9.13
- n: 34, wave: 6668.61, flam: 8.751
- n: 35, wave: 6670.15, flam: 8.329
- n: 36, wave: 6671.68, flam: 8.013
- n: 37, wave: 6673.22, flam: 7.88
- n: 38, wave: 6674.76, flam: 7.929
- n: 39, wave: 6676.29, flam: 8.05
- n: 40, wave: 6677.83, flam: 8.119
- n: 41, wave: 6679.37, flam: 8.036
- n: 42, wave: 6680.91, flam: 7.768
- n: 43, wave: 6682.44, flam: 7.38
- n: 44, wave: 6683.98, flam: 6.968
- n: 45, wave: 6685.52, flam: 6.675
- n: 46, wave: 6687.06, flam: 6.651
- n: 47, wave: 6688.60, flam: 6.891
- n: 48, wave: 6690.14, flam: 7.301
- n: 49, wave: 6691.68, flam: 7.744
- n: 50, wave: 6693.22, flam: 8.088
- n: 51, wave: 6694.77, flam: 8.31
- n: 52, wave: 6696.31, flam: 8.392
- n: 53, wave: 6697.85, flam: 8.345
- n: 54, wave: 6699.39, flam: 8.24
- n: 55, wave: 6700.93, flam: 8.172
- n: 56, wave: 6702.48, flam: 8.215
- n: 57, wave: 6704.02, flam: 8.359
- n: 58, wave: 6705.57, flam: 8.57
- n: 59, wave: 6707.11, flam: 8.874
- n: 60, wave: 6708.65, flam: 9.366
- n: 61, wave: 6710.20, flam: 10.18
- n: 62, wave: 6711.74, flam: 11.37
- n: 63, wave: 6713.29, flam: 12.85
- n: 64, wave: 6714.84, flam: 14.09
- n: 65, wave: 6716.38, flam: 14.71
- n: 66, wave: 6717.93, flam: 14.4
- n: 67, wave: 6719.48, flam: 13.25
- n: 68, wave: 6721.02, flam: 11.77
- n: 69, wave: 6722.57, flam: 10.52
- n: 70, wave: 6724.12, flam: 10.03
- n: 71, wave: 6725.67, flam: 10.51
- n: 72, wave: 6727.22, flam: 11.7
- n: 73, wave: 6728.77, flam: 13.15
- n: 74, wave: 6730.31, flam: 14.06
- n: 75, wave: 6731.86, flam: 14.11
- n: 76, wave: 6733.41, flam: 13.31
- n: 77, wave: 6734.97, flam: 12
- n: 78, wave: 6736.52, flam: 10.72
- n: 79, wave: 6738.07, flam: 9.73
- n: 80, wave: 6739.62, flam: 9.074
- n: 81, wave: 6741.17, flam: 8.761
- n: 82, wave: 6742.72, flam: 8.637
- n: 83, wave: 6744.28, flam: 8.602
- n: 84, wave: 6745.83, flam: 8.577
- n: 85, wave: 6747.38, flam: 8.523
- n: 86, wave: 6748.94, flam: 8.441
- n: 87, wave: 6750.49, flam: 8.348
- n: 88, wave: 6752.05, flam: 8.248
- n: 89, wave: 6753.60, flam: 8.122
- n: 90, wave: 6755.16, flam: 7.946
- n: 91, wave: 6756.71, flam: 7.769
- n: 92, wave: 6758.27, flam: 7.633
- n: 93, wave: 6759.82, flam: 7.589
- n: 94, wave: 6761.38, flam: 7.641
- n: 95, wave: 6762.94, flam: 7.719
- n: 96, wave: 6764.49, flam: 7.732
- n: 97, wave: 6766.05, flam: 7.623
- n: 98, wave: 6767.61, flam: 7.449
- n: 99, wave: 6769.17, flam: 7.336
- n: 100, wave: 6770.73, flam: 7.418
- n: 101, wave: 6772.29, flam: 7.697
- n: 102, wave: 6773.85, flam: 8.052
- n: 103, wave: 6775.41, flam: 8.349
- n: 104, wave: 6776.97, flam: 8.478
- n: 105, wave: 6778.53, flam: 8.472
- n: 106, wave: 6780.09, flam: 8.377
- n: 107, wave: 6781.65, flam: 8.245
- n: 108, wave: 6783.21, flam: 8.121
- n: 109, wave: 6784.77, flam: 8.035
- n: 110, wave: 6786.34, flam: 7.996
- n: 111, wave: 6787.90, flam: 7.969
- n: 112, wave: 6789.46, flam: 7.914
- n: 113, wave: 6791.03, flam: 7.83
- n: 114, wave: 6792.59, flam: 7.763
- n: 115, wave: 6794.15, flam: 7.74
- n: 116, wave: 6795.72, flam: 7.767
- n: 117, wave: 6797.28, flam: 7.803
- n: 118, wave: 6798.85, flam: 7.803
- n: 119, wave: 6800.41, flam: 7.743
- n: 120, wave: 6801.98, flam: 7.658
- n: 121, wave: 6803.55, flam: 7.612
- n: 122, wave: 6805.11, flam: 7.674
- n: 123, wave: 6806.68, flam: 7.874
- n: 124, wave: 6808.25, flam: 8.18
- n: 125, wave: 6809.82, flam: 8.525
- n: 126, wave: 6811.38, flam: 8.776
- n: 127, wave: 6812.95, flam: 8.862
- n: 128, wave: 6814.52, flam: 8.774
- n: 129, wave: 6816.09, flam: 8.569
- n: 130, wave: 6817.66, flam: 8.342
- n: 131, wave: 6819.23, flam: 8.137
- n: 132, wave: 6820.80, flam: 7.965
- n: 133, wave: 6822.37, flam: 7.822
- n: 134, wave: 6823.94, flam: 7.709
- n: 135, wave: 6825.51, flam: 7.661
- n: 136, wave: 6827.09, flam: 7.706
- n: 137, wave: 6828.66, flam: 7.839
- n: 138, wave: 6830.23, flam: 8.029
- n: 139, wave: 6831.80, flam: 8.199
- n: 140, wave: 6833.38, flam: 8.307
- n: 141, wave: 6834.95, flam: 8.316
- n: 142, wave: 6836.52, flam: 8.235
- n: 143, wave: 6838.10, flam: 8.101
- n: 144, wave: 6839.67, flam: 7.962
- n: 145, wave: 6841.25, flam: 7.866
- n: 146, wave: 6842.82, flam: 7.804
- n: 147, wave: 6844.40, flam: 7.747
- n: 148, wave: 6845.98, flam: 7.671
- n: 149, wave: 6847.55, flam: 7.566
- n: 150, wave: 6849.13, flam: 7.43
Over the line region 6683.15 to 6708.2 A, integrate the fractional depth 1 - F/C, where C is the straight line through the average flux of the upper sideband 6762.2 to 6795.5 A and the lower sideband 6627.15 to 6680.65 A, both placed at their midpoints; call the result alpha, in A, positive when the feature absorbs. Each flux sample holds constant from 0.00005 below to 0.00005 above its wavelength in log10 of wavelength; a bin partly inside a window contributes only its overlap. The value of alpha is 1.64 A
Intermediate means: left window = 8.7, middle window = 7.88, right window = 7.92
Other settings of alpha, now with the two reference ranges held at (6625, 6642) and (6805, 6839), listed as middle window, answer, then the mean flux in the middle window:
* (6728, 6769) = -4.94 A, 9.26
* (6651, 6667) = -1.95 A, 9.38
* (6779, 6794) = 0.35 A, 8.03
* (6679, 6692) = 1.72 A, 7.23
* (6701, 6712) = -1.06 A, 9.11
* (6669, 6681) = 0.42 A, 8.05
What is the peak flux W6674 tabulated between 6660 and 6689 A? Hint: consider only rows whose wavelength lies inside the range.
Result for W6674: 9.608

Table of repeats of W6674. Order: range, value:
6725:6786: 14.11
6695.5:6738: 14.71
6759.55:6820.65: 8.862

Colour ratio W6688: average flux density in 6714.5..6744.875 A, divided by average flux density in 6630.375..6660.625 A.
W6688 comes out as 1.3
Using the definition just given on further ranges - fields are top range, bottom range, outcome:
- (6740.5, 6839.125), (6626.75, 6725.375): 0.89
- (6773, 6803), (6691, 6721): 0.79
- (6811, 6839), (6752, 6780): 1.04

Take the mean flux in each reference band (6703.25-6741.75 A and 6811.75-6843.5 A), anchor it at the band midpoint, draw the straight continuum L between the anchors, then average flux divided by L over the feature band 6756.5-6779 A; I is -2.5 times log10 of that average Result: 0.27 mag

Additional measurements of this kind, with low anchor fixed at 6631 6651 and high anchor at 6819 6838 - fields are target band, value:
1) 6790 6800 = 0.04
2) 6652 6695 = 0.02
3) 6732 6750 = -0.18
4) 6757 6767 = 0.08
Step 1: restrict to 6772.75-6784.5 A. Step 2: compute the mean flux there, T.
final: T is 8.28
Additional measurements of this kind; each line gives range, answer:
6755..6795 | 7.88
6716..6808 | 9.05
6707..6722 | 12.2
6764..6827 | 7.99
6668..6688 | 7.72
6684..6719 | 9.34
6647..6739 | 9.62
